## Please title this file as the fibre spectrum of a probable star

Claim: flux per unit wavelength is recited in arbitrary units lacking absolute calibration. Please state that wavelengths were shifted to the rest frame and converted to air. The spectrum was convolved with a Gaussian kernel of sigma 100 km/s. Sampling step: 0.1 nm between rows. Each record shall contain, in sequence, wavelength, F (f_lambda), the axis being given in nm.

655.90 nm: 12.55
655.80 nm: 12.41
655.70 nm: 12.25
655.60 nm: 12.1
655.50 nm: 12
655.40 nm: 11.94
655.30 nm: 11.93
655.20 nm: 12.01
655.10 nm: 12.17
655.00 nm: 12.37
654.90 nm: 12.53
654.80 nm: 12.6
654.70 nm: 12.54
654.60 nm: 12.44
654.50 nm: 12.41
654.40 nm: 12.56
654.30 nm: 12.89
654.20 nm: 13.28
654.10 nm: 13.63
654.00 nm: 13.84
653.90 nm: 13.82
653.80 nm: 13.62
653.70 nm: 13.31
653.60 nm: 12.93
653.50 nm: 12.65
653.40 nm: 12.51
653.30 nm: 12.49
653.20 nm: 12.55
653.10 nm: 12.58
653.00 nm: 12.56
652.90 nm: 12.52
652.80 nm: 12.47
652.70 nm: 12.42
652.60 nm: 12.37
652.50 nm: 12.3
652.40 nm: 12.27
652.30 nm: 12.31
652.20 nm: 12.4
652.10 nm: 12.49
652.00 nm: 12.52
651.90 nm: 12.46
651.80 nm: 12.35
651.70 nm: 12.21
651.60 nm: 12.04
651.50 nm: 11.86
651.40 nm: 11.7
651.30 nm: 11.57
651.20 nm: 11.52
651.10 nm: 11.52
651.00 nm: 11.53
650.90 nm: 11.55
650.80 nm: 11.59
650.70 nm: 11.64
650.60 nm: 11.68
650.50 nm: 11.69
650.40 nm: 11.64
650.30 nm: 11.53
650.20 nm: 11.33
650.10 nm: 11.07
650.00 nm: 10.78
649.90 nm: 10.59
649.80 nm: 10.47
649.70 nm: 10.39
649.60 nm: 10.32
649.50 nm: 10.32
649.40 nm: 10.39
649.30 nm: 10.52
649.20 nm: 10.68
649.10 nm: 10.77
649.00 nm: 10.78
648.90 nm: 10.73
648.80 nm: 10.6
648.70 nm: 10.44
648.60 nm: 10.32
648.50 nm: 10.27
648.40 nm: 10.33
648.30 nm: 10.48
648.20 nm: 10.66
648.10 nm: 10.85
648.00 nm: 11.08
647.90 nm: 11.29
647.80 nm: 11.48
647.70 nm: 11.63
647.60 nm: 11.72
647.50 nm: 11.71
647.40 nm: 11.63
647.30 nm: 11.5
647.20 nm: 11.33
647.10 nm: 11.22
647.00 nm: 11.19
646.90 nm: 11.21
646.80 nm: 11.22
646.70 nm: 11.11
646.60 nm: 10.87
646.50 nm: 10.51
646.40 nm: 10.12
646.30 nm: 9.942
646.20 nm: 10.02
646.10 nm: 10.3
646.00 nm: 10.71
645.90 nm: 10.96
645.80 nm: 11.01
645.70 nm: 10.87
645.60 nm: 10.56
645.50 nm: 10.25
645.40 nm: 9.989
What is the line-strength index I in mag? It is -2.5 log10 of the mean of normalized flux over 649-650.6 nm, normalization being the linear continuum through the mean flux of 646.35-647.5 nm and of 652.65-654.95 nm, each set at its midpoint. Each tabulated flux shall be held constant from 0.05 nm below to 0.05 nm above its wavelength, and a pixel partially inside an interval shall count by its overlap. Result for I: 0.09 mag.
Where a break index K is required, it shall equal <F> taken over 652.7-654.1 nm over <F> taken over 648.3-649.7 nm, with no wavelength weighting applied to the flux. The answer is 1.2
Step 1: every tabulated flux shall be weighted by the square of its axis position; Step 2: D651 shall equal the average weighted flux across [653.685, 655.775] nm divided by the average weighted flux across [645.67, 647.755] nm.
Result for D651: 1.2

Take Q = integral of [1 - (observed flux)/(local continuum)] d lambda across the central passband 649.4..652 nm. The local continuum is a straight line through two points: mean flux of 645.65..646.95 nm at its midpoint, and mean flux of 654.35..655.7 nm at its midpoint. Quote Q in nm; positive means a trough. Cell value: 0.017 nm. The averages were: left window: 10.7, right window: 12.3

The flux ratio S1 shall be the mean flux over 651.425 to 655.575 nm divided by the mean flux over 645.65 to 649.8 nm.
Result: 1.2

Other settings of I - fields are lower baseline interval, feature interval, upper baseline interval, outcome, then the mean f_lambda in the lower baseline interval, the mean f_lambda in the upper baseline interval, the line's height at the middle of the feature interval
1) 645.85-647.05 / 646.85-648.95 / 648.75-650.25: -0.04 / 10.7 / 10.6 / 10.7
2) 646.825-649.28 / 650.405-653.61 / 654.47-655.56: -0.04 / 11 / 12.3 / 11.7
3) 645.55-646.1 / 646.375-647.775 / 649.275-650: -0.06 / 10.8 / 10.4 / 10.7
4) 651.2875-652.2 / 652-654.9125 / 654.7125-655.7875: -0.05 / 12.2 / 12.2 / 12.2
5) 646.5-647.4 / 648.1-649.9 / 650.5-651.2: 0.09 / 11.2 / 11.6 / 11.4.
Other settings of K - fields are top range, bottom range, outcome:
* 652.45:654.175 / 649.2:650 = 1.23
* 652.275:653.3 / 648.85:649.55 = 1.17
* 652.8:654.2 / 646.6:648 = 1.14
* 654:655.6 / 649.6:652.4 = 1.08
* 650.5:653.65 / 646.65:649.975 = 1.12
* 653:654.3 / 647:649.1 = 1.19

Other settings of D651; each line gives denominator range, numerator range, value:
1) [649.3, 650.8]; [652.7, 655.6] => 1.17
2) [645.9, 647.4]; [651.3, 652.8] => 1.15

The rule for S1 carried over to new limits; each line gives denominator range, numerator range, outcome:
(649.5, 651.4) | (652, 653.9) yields 1.12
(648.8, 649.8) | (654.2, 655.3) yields 1.18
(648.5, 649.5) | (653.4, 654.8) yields 1.24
